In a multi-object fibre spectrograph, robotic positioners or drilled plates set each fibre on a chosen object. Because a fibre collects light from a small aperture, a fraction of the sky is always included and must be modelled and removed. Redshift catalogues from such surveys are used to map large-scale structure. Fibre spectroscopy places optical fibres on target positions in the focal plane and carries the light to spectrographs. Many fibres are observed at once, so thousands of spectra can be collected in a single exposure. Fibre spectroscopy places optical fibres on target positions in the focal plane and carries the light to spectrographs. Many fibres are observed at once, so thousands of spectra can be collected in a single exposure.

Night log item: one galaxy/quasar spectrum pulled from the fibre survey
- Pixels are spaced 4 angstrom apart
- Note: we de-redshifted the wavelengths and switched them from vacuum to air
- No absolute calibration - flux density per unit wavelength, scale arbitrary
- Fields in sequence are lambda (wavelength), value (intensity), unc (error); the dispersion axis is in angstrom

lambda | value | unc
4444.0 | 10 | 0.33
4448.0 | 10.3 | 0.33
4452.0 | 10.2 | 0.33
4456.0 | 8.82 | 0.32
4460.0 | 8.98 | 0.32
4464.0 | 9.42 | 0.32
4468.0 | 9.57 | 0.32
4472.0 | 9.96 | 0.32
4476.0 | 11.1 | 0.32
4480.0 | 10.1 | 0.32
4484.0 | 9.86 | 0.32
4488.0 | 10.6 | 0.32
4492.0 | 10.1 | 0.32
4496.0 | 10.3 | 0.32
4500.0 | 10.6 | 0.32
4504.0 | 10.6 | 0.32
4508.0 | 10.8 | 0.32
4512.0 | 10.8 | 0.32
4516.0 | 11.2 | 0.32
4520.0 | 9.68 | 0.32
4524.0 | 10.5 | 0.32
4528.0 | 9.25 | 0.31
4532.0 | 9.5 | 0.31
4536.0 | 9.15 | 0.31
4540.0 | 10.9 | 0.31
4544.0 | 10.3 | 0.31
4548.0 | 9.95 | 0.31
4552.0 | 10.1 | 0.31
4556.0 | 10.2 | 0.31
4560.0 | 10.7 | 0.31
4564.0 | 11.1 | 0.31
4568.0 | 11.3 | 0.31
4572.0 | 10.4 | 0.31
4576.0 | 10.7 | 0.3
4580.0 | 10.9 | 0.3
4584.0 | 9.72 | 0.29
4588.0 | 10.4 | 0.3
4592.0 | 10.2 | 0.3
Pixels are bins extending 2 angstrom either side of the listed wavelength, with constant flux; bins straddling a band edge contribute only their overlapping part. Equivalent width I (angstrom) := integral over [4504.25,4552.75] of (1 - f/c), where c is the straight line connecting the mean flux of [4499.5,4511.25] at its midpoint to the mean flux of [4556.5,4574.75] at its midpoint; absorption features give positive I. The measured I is 2.4 angstrom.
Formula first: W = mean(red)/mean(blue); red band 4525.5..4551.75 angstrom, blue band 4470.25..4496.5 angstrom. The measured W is 0.96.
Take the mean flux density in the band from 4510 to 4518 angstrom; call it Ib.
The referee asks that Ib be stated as 11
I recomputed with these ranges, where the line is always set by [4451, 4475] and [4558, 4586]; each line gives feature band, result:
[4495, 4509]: -0.9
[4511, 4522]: -0.5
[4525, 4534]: 0.6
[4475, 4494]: -1.1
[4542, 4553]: 0.3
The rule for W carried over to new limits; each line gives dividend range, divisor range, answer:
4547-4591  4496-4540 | 1.03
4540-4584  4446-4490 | 1.06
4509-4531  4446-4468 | 1.08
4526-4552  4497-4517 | 0.92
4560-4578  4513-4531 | 1.07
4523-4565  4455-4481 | 1.04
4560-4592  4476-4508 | 1.02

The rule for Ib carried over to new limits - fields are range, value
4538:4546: 10.6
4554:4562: 10.4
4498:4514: 10.7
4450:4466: 9.36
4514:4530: 10.2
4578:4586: 10.3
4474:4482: 10.6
